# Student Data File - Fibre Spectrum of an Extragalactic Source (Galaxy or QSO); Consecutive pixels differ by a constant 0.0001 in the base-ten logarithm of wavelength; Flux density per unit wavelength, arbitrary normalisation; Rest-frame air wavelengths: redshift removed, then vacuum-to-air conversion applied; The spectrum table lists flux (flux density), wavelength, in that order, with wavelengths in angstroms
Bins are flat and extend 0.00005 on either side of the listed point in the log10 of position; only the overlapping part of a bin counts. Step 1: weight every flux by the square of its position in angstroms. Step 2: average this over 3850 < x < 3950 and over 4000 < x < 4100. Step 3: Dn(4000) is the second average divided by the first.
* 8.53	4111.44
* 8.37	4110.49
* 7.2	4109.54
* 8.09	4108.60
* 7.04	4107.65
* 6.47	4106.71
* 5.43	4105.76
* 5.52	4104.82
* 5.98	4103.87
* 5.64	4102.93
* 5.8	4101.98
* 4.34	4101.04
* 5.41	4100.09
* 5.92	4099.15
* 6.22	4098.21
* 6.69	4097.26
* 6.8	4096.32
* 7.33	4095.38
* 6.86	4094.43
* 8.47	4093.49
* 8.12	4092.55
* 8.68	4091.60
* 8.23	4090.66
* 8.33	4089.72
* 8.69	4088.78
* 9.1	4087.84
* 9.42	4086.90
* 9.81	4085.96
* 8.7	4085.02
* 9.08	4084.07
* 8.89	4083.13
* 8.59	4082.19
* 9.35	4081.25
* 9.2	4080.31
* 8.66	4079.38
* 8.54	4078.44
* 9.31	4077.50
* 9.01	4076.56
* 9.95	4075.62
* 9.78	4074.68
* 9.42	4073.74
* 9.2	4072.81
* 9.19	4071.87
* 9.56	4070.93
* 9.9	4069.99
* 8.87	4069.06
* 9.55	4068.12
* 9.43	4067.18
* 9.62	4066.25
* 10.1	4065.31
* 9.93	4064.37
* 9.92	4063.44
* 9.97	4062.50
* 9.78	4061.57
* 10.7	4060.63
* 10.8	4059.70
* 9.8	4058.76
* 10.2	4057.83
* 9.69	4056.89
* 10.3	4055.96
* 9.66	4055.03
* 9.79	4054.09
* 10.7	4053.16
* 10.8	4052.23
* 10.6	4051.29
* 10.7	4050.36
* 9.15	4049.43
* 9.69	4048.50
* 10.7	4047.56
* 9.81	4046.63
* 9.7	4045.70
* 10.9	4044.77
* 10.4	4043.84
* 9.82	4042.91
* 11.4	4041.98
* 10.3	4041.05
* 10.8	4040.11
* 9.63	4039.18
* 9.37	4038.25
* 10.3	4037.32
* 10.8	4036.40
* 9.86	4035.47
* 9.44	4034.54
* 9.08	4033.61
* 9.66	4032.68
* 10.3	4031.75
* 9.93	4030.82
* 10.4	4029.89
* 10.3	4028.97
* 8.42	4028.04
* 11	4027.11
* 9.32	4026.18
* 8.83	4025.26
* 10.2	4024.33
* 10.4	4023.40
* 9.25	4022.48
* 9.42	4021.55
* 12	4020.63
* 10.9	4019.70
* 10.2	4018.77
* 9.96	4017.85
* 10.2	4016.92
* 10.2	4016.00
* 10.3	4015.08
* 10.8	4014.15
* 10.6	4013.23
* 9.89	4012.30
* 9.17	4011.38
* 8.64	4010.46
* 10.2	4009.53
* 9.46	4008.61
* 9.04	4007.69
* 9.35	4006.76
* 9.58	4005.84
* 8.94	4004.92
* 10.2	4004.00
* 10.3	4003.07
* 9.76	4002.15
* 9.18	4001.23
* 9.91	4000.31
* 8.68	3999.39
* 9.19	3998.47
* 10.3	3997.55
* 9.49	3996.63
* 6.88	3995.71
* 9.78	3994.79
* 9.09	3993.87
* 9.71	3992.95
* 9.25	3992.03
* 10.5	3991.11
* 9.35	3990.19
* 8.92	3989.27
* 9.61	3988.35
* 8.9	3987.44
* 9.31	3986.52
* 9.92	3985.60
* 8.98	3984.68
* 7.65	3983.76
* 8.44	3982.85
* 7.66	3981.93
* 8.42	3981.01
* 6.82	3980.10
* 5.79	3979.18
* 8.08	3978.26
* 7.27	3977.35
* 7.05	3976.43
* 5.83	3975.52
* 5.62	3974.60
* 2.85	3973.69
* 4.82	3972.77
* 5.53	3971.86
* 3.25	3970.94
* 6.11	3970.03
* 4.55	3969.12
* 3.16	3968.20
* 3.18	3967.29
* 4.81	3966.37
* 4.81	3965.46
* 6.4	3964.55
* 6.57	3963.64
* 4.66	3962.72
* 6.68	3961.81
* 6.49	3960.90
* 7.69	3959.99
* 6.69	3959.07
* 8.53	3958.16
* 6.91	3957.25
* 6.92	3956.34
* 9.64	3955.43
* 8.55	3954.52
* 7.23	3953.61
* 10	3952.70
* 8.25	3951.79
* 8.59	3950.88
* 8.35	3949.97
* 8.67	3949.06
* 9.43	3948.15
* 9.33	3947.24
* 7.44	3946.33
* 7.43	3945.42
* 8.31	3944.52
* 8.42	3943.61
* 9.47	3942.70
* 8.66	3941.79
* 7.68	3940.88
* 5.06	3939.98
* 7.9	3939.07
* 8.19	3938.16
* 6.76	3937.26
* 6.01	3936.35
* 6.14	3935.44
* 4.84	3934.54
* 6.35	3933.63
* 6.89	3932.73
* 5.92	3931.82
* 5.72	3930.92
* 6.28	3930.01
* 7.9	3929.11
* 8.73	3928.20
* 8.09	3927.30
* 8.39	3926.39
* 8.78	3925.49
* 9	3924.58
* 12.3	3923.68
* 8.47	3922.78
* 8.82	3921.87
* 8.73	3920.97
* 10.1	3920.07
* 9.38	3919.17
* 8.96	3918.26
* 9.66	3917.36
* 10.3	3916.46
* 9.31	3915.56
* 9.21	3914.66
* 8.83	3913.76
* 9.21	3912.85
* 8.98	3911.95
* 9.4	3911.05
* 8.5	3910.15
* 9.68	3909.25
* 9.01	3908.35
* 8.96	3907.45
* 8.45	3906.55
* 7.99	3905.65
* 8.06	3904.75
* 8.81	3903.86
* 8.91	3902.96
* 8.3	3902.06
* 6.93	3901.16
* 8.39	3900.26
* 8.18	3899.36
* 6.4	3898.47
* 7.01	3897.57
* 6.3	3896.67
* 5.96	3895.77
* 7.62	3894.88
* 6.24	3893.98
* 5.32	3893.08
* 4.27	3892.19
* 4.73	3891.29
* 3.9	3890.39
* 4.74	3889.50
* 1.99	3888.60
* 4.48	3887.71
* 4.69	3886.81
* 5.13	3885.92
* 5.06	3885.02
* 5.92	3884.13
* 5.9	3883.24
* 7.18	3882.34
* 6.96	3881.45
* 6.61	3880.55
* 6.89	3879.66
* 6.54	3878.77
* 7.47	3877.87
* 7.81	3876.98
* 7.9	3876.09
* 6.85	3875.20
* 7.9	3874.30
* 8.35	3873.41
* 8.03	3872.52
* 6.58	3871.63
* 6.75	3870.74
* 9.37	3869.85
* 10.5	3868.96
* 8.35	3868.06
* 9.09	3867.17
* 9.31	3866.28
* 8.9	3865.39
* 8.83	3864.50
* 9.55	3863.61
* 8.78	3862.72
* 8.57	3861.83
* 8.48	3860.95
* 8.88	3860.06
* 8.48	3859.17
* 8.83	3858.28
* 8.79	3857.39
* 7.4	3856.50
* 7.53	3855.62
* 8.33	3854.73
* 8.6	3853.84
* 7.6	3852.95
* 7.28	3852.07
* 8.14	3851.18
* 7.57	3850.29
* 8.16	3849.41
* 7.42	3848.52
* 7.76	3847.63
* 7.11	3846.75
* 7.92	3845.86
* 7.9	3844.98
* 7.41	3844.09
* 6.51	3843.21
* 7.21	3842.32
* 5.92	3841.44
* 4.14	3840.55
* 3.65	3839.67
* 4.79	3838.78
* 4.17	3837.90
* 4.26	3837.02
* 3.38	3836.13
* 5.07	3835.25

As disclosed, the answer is 1.33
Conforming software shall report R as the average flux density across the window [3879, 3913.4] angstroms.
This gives 6.88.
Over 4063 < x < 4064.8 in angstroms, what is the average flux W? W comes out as 9.96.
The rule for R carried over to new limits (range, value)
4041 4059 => 10.2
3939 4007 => 7.77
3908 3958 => 8.27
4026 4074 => 9.98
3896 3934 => 8.41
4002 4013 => 9.55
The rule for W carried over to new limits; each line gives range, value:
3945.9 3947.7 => 8.39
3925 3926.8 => 8.59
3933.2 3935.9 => 5.77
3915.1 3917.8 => 9.77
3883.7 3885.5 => 5.48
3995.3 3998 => 8.92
